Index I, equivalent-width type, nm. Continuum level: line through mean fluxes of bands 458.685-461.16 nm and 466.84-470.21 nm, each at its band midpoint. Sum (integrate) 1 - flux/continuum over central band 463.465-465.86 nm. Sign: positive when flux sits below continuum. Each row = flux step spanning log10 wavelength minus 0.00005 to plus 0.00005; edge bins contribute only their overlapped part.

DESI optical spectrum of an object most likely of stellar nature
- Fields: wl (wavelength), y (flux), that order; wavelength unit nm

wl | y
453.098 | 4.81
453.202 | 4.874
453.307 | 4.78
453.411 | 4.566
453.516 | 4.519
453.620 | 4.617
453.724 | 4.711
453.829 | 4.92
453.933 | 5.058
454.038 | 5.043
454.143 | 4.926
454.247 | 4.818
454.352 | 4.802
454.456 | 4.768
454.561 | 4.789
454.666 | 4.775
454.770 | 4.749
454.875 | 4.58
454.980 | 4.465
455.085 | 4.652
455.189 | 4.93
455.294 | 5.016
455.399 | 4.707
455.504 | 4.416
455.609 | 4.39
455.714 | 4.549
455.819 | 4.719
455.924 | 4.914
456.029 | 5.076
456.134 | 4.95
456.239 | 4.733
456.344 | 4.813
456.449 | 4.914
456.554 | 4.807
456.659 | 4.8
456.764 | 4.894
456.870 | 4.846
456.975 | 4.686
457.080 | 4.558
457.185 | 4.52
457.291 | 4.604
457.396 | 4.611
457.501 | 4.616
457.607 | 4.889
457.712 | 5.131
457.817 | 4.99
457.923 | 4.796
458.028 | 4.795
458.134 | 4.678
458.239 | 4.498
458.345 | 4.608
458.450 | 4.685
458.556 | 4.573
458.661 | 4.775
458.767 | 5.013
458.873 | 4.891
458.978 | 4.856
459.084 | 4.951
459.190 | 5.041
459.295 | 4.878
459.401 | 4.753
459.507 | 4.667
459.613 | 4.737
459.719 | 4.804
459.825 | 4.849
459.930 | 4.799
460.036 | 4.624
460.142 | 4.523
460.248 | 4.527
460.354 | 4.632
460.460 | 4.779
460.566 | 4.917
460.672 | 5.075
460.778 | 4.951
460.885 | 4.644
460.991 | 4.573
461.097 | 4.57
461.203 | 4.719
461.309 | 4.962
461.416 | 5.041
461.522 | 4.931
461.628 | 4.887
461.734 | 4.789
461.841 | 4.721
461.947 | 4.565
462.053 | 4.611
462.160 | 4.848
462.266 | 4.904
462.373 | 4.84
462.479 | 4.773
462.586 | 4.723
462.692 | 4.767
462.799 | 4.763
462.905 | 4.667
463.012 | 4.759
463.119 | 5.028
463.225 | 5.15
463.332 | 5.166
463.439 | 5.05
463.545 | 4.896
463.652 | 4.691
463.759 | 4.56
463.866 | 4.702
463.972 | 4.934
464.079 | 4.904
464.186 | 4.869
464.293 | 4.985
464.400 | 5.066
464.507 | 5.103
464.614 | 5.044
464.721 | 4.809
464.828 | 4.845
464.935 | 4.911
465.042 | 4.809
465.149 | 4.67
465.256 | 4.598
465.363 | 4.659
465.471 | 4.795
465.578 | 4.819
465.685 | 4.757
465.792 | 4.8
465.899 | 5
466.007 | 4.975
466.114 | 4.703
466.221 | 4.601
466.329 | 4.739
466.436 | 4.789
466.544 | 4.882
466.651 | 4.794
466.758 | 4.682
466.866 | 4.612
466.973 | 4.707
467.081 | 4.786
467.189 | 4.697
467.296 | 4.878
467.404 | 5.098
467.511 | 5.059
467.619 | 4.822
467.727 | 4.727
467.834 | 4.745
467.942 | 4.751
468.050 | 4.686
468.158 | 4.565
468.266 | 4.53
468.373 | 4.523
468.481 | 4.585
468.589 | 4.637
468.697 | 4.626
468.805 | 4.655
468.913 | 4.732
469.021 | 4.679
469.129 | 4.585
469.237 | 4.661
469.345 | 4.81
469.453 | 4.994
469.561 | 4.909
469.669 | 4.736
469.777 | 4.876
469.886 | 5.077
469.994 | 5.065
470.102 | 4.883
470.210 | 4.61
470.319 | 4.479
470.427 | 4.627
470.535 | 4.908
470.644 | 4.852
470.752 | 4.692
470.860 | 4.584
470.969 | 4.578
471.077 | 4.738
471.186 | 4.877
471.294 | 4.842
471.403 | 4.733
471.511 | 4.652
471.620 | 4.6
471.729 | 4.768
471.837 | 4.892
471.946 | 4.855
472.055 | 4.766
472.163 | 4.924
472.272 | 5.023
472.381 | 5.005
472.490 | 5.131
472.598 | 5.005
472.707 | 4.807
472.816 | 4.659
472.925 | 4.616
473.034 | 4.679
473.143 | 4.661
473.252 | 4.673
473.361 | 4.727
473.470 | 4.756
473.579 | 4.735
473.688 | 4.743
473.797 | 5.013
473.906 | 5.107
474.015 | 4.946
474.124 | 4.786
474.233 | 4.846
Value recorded -0.03 nm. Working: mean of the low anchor 4.78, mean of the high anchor 4.76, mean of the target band 4.83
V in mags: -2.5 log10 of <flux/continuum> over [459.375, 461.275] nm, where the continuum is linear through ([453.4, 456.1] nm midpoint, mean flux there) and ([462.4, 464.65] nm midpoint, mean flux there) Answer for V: 0.024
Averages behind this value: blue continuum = 4.75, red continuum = 4.88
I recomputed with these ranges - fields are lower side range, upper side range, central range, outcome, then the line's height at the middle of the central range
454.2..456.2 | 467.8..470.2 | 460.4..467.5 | -0.13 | 4.74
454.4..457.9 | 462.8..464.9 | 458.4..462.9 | 0.05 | 4.84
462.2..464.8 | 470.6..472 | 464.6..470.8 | 0.05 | 4.81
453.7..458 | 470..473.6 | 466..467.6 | -0.01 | 4.77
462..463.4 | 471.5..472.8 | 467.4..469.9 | 0.06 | 4.86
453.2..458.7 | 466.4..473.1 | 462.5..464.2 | -0.03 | 4.76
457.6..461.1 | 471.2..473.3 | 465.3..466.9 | 0.01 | 4.79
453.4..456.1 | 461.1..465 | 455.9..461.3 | 0.03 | 4.8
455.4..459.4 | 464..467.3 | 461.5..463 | 0.01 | 4.8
